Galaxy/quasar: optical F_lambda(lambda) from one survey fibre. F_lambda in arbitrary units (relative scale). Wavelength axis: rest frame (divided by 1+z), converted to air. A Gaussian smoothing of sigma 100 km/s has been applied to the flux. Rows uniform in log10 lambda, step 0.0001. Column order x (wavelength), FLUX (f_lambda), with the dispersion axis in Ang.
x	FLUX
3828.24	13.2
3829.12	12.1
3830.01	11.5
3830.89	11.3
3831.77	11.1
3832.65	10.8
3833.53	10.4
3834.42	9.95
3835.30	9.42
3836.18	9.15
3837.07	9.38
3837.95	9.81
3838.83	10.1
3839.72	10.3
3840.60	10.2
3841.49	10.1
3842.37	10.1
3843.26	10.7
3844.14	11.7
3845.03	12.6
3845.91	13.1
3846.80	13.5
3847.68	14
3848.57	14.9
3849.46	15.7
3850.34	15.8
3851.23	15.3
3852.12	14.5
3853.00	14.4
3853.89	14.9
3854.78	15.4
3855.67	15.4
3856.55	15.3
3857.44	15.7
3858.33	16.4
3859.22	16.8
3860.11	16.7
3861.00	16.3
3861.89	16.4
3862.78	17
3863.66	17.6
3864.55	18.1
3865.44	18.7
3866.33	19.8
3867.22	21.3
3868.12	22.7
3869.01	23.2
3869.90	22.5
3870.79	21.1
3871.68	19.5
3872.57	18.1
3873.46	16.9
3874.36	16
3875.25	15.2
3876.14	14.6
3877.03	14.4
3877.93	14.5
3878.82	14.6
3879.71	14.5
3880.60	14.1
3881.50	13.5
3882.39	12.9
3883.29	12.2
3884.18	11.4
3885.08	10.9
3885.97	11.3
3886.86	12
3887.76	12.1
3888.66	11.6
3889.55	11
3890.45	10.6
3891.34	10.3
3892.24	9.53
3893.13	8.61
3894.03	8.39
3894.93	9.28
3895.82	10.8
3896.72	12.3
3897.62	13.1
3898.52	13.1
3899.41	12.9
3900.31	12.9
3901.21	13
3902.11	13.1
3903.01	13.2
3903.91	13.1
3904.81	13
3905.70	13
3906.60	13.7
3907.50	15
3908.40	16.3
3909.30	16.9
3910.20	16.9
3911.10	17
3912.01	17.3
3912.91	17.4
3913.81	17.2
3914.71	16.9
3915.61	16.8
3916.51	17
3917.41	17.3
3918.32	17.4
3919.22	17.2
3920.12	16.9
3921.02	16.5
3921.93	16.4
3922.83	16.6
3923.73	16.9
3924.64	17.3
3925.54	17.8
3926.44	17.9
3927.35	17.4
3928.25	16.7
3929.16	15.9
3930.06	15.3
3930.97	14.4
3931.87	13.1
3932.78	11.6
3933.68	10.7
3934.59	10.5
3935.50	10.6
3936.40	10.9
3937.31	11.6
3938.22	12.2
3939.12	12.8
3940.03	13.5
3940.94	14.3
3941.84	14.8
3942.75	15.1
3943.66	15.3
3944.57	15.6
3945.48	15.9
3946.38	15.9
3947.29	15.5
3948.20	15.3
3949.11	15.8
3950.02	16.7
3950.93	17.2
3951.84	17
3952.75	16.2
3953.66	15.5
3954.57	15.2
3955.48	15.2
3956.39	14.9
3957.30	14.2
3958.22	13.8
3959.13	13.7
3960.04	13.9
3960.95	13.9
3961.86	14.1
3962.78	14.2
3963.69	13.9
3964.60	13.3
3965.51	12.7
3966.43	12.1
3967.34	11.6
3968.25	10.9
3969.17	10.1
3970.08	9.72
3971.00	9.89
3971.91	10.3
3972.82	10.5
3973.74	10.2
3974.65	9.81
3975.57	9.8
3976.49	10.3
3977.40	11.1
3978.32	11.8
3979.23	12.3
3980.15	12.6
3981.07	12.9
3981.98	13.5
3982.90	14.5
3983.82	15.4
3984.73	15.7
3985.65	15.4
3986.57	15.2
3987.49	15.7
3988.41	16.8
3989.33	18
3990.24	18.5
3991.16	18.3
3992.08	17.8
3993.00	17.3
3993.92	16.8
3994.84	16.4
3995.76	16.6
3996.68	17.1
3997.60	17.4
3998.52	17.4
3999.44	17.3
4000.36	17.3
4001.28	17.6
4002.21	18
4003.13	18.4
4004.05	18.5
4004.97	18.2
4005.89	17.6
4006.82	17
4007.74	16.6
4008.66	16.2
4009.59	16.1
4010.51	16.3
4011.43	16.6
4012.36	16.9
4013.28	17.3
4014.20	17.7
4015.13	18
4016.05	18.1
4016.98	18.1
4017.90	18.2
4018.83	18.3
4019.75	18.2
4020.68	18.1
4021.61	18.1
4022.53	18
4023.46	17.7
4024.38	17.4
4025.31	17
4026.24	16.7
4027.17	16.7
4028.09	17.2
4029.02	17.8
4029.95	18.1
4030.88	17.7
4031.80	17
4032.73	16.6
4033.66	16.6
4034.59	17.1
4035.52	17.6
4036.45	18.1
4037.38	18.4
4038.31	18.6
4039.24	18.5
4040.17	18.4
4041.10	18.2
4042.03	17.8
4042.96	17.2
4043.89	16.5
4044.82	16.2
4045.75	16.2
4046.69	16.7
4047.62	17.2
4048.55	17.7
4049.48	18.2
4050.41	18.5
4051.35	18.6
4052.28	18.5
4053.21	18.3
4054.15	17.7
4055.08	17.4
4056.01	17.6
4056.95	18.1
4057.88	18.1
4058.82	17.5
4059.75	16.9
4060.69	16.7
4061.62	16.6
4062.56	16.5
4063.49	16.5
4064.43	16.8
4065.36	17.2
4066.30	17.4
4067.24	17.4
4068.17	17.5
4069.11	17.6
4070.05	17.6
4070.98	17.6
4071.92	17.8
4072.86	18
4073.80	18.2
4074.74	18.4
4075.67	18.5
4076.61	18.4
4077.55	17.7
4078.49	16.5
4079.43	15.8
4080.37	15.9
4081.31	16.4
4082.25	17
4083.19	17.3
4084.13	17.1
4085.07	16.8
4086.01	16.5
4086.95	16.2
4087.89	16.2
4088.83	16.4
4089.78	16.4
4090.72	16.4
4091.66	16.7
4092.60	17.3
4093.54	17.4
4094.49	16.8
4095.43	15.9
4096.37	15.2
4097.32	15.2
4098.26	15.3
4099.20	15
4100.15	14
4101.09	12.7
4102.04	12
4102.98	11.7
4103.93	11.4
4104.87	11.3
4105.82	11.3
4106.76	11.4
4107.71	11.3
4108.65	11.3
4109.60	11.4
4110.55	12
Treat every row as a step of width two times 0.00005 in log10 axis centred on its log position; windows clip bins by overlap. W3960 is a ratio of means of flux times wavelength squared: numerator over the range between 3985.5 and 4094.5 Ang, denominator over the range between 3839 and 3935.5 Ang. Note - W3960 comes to 1.3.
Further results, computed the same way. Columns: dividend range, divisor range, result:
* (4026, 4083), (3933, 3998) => 1.30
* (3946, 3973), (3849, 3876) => 0.83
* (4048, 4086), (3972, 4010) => 1.17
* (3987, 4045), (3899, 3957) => 1.21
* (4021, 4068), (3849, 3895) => 1.26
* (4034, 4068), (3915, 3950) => 1.23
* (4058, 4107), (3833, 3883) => 1.21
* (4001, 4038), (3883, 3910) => 1.52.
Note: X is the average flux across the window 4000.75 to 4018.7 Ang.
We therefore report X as 17.5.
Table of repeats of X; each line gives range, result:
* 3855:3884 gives 16.9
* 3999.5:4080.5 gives 17.5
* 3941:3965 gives 15.1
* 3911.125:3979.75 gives 14.2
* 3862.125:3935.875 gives 15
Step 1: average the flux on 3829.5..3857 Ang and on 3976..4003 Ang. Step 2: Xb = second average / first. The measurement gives 1.3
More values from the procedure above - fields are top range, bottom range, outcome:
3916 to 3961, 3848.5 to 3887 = 0.93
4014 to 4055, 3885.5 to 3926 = 1.25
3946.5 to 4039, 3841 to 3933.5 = 1.05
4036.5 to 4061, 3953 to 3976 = 1.41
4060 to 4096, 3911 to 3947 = 1.11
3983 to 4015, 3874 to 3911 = 1.32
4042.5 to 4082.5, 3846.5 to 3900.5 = 1.17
